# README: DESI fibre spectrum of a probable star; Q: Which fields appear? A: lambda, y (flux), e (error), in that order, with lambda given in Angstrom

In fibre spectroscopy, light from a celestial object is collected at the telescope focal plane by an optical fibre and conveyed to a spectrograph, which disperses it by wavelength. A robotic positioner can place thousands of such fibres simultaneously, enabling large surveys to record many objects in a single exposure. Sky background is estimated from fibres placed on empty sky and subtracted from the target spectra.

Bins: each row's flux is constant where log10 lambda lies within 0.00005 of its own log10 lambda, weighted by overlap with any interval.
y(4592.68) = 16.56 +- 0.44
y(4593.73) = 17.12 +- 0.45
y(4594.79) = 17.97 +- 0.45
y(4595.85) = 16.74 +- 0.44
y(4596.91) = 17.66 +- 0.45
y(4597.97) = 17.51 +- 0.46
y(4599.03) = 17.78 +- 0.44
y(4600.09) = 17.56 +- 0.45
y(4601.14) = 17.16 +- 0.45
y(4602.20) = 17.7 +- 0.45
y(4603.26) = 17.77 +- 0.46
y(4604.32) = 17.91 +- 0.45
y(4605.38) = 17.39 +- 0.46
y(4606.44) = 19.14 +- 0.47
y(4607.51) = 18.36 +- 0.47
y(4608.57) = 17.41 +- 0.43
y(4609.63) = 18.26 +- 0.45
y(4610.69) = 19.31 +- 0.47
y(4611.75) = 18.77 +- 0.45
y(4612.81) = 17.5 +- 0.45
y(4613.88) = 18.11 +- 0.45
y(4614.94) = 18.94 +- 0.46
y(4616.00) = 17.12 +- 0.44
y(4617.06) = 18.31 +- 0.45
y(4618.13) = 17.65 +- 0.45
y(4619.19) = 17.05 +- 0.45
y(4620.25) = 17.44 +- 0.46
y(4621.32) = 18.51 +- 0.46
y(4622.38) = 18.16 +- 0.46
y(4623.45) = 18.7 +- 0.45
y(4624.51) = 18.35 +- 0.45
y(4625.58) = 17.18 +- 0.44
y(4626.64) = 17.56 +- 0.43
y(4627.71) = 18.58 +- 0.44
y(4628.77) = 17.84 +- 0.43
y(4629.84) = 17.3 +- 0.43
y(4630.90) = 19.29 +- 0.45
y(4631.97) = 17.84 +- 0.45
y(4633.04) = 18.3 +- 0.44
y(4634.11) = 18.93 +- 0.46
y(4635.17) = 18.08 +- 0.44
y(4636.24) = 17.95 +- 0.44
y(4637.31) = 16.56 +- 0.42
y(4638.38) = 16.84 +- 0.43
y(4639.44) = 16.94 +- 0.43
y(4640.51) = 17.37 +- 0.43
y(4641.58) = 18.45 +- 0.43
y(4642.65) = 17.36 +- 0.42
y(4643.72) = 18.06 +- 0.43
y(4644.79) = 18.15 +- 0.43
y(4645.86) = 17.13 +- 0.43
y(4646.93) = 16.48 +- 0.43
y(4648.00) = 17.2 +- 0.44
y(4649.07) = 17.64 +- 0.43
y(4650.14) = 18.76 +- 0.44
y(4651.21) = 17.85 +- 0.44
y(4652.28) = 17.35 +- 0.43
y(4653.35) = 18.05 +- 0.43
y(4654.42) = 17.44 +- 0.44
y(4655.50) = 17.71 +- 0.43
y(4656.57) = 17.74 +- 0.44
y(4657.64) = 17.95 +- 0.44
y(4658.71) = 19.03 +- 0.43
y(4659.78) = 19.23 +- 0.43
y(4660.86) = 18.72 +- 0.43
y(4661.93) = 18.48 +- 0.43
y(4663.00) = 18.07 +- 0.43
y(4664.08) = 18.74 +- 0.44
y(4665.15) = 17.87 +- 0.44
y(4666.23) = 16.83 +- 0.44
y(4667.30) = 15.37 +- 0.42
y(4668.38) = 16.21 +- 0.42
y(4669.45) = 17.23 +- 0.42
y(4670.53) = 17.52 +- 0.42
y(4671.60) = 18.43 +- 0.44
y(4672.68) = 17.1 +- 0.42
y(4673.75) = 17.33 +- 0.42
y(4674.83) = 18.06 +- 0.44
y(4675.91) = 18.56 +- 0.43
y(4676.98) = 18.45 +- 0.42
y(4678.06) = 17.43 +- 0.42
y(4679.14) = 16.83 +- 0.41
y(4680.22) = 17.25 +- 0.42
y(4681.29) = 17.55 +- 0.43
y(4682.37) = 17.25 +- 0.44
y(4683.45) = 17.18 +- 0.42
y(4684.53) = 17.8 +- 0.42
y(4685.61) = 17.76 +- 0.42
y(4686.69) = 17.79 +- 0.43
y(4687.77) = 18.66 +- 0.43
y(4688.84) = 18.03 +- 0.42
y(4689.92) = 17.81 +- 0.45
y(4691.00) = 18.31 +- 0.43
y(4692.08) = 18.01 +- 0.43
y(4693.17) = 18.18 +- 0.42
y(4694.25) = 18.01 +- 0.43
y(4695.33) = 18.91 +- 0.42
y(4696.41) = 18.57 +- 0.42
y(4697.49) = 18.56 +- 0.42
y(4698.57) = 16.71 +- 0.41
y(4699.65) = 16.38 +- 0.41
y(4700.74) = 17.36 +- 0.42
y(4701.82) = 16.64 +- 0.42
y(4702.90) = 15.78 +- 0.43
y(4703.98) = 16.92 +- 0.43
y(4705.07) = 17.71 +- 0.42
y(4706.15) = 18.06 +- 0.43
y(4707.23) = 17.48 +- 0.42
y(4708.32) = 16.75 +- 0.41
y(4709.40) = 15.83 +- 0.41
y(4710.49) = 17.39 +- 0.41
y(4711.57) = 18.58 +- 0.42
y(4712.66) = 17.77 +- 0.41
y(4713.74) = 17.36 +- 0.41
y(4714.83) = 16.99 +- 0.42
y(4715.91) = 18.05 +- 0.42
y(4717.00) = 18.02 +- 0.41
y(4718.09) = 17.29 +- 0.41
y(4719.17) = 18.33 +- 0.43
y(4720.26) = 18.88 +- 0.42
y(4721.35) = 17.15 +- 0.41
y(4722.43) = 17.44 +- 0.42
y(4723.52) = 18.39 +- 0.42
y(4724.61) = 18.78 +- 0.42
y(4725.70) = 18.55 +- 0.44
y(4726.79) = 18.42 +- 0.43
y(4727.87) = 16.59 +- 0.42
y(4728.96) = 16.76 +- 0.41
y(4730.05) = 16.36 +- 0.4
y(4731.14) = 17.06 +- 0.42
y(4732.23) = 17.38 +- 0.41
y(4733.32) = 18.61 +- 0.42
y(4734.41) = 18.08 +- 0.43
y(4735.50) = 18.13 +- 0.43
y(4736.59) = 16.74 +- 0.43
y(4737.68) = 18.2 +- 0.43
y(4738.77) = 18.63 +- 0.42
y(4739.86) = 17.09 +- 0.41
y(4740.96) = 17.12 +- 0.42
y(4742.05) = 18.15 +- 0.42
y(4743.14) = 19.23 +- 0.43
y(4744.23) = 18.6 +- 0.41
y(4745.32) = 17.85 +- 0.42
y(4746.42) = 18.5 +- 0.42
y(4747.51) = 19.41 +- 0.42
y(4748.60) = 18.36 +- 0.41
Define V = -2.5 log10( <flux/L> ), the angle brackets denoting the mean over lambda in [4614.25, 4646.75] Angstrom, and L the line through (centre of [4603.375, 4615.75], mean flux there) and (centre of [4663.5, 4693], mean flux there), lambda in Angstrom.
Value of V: 0.01 mag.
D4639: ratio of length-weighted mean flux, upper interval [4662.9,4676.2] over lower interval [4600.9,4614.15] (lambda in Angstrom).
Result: 0.97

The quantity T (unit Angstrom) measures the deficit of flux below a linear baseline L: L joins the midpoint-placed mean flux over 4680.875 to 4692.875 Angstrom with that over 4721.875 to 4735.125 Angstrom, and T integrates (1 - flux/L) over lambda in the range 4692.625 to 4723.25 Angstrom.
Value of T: 0.4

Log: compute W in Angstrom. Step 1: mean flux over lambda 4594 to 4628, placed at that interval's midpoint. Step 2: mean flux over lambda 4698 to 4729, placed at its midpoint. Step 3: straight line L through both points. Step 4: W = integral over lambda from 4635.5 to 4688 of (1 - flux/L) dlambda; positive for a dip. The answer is 0.1 Angstrom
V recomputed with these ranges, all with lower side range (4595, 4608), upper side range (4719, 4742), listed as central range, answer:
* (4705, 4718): 0.016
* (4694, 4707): 0.017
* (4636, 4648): 0.022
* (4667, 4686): 0.019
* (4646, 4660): -0.007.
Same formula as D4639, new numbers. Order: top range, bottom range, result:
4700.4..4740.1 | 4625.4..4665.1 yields 0.98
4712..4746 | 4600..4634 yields 0.99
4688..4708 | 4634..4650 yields 1.01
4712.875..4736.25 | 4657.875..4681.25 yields 1.00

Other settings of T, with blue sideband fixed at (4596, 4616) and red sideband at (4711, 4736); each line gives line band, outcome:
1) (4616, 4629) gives 0.0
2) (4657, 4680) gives 0.1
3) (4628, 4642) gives 0.1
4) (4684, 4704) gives 0.1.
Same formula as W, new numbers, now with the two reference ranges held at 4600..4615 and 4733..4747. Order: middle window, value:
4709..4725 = 0.28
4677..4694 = 0.30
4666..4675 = 0.49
